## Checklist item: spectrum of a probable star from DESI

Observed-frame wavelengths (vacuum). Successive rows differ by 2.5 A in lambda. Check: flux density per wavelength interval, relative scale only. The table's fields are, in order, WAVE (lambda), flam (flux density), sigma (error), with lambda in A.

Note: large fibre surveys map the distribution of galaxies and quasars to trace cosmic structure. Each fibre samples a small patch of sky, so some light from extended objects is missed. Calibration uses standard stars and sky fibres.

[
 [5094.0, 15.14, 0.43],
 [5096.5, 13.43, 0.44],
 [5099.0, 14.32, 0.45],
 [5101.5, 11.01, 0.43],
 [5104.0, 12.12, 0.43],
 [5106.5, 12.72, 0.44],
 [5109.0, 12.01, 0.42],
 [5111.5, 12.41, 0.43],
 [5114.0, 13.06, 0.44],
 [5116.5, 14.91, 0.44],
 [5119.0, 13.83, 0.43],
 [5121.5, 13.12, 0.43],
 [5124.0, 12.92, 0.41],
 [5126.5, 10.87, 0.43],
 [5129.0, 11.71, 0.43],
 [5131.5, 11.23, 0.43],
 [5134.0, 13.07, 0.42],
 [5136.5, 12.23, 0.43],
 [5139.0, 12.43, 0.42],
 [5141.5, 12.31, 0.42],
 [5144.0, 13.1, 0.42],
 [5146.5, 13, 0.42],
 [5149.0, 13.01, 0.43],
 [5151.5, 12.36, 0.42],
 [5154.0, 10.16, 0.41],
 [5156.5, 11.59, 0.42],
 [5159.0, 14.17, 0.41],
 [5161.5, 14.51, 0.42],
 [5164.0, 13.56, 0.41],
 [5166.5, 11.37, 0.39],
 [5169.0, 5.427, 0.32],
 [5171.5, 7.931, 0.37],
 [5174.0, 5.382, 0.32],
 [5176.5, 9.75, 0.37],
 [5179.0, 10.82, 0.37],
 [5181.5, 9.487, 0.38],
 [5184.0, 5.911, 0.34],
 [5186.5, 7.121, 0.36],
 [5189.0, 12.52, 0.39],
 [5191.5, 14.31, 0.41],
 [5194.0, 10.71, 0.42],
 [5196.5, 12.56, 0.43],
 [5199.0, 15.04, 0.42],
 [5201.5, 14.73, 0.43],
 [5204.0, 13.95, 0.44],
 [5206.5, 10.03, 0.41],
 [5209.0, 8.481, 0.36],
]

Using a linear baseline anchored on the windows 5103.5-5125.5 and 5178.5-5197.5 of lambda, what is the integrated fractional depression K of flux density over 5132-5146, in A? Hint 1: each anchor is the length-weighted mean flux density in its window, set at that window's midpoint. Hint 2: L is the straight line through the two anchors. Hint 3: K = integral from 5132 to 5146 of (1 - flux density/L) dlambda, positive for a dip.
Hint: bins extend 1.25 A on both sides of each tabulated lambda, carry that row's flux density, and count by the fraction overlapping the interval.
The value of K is -0.5 A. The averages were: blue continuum 13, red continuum 10.4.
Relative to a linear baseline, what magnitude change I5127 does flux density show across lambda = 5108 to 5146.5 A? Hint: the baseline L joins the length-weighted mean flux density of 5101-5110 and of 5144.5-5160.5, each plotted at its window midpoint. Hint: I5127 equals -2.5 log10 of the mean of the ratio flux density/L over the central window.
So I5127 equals -0.035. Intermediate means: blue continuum 12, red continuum 12.4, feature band 12.6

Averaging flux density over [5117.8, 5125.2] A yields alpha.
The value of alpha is 13.3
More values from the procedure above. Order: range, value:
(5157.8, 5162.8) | 14.3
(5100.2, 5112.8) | 12.1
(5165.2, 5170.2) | 8.48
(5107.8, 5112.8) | 12.2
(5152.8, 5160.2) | 12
